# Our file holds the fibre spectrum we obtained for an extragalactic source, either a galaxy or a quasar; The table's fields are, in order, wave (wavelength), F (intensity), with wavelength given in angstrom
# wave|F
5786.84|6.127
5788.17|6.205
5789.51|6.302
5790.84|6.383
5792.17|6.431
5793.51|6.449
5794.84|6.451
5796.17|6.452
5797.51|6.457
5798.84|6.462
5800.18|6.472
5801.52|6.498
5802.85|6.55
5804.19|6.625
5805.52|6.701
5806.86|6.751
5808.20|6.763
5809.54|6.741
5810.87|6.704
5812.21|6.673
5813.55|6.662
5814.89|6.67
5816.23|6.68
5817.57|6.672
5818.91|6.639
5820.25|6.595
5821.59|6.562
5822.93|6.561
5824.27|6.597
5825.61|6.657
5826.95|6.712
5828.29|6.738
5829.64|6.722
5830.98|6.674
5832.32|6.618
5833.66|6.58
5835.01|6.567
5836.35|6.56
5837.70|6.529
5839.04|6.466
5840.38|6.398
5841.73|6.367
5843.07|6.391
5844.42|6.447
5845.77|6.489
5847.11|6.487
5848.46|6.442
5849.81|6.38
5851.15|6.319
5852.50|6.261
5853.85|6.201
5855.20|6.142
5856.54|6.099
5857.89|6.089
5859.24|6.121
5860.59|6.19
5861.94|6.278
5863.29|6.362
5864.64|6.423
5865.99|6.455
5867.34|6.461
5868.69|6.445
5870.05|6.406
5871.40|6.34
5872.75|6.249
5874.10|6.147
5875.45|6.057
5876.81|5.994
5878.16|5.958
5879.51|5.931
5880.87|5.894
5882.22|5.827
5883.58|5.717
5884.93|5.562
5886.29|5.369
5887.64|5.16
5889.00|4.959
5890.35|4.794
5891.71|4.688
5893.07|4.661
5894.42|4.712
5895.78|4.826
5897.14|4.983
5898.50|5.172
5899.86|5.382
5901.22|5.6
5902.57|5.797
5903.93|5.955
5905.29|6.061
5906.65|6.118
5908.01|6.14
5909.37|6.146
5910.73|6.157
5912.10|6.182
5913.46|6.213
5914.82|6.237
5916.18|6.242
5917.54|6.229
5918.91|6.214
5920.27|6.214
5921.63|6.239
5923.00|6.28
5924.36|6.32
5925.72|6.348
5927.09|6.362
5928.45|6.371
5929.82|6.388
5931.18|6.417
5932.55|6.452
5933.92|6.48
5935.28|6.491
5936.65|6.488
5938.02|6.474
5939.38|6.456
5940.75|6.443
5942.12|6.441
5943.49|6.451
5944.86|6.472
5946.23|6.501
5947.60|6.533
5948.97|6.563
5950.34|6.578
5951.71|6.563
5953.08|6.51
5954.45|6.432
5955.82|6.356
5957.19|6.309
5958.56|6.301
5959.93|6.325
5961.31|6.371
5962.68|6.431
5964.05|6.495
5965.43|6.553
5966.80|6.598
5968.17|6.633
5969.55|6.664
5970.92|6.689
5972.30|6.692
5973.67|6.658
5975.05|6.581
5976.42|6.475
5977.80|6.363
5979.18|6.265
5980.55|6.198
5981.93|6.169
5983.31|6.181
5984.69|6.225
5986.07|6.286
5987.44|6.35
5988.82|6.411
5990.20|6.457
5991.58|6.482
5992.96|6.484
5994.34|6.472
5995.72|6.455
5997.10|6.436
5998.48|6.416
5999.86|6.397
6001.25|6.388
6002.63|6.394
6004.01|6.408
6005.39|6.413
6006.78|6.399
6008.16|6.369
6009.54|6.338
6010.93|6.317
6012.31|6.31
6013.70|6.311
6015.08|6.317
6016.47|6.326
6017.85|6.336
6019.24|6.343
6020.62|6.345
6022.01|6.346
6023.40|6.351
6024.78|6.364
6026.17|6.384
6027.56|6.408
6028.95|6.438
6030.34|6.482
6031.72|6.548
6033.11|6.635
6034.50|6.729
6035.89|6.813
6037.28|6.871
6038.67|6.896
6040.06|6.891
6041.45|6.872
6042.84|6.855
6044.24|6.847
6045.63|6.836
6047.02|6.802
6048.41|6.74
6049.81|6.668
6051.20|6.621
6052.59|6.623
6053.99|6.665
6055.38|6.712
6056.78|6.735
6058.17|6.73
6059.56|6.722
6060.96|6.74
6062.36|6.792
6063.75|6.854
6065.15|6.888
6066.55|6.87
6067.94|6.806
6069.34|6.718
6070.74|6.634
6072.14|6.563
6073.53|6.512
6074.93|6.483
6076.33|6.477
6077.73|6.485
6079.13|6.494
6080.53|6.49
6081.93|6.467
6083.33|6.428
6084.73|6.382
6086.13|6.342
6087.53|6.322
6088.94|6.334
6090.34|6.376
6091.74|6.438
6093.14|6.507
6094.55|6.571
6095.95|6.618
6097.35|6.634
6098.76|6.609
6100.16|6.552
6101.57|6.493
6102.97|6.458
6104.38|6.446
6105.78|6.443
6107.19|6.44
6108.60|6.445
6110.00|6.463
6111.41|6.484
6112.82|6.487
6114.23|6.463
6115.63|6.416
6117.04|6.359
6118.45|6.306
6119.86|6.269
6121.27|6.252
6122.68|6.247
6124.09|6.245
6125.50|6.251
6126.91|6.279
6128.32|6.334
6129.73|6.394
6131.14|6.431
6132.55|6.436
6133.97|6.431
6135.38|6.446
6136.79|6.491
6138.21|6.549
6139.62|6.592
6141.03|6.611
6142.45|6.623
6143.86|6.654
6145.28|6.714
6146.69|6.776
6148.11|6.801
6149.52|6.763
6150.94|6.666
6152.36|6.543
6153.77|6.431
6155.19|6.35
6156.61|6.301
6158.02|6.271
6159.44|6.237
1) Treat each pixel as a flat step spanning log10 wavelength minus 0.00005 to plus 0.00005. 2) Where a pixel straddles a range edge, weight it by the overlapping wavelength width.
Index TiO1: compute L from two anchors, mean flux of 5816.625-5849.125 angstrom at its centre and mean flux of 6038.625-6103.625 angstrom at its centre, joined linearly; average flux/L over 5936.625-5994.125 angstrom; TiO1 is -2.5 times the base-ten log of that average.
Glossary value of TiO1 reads 0.02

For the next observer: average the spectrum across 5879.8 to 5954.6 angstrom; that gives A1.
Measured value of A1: 6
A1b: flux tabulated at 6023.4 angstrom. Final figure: 6.351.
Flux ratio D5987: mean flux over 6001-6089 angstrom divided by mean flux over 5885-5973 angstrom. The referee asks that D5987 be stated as 1.1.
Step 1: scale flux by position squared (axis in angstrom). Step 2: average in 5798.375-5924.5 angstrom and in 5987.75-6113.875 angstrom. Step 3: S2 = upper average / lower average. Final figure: 1.13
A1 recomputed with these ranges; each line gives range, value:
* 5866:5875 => 6.34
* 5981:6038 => 6.41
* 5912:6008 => 6.41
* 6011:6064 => 6.61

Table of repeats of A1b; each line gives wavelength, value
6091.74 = 6.438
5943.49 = 6.451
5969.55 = 6.664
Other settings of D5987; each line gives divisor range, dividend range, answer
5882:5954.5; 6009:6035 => 1.07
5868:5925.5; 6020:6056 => 1.14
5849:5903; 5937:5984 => 1.11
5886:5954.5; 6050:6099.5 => 1.09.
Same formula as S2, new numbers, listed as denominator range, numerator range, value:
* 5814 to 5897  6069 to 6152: 1.15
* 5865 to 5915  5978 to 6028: 1.15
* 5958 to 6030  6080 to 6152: 1.05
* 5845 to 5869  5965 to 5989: 1.06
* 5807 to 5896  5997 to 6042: 1.10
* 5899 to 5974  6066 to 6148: 1.08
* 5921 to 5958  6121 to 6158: 1.08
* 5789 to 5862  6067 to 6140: 1.09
